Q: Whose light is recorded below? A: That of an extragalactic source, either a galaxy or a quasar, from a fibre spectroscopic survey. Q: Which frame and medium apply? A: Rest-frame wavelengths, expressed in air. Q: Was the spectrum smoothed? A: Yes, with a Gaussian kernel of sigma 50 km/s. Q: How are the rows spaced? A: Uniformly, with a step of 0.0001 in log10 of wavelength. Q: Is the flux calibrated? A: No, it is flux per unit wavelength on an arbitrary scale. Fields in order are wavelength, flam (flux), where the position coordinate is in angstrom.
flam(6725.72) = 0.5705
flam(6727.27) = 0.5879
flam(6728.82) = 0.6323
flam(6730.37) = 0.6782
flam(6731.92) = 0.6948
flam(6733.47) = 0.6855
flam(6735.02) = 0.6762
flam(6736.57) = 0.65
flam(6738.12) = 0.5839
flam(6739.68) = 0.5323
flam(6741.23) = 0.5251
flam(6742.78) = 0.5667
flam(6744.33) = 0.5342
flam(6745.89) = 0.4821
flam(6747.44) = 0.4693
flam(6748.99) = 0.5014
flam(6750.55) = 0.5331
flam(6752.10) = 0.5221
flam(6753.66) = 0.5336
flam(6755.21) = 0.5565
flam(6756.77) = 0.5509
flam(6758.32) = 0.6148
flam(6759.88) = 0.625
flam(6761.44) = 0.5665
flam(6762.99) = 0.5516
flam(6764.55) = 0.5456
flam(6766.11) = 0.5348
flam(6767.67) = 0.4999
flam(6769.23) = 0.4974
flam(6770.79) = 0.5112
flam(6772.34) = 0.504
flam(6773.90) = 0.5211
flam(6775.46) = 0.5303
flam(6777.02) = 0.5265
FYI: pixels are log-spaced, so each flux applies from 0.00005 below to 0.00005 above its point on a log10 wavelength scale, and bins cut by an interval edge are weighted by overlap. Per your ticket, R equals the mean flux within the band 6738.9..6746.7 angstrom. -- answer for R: 0.528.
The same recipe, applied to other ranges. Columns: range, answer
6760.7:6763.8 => 0.56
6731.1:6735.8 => 0.686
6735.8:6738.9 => 0.616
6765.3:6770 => 0.51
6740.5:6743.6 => 0.547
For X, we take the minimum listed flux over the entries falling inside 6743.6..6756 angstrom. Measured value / 0.4693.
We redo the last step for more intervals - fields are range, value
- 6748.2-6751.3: 0.5014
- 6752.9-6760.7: 0.5336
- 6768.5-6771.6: 0.4974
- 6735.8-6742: 0.5251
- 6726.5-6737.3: 0.5879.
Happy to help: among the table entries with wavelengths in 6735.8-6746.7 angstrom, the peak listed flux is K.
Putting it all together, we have 0.65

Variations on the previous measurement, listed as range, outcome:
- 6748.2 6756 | 0.5565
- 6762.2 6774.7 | 0.5516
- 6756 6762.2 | 0.625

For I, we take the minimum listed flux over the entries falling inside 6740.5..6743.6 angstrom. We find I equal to 0.5251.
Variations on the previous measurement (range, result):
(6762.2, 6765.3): 0.5456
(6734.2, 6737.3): 0.65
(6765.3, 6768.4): 0.4999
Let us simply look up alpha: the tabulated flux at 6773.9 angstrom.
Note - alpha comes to 0.5211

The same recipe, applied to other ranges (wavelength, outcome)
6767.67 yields 0.4999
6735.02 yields 0.6762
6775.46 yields 0.5303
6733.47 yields 0.6855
